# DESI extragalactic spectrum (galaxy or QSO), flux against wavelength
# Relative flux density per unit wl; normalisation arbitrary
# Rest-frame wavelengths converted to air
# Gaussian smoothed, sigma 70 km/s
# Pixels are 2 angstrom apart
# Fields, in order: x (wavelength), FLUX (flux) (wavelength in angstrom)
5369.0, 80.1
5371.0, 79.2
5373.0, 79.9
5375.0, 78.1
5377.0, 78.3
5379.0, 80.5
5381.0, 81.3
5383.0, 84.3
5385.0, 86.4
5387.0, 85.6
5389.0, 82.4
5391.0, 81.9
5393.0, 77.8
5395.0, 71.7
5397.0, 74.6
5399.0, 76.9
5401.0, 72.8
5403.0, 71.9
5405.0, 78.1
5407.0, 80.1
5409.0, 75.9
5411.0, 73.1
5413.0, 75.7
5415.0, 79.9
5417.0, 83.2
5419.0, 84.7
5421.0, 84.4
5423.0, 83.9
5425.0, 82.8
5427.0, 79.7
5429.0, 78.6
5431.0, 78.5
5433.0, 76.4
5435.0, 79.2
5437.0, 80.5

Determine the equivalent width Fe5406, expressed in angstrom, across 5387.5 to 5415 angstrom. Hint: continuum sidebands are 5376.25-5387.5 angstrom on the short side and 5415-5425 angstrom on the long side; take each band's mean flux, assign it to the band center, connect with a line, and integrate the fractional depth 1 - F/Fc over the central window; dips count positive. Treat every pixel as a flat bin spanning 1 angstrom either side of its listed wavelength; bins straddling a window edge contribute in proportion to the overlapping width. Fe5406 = 2.1 angstrom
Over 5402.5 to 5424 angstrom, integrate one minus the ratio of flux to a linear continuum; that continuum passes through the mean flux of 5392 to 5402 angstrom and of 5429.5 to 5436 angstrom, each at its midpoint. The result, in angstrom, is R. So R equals -0.9 angstrom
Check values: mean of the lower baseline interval 74.8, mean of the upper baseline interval 78.1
